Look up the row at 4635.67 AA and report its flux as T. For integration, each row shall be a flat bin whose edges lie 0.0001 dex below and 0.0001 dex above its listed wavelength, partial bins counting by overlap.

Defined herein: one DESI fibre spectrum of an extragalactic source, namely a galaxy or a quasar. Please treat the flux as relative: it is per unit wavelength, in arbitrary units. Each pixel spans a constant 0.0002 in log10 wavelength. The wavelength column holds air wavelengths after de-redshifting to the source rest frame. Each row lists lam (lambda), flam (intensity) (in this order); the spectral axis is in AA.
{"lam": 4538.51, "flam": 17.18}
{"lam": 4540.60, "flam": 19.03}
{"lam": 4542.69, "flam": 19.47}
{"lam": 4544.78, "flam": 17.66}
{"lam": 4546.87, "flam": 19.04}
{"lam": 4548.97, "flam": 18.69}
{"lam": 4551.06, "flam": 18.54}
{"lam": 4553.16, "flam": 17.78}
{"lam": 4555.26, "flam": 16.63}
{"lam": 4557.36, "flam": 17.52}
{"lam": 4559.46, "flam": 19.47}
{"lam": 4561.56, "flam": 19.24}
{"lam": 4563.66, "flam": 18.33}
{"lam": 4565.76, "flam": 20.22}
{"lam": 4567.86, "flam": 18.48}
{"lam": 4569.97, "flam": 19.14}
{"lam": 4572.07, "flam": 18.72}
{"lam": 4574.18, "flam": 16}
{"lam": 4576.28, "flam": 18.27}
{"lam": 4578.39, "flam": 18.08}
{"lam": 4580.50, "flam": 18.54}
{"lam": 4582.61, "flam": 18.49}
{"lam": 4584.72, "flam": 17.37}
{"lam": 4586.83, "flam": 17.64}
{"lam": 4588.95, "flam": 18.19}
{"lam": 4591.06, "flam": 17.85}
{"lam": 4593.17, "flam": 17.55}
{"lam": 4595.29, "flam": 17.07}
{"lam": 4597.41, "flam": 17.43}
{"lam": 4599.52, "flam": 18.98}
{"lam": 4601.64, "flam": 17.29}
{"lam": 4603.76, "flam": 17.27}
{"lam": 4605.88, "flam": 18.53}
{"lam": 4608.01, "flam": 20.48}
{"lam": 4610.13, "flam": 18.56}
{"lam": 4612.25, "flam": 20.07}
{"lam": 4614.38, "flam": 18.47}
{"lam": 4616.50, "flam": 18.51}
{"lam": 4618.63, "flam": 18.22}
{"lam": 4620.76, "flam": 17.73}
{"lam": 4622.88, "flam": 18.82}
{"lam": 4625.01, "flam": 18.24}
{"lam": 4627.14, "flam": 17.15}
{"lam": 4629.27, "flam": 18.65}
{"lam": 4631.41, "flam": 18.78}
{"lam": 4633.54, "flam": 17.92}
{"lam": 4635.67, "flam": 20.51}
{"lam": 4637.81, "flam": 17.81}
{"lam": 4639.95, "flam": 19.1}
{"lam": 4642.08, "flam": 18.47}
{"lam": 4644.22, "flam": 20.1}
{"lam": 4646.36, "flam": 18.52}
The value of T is 20.51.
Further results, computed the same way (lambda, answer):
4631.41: 18.78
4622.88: 18.82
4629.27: 18.65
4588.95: 18.19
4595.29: 17.07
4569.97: 19.14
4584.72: 17.37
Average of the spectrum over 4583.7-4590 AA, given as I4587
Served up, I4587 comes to 17.7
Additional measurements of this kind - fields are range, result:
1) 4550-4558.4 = 17.6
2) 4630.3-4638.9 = 18.7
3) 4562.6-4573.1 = 19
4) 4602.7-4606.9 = 17.9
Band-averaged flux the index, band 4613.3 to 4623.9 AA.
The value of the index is 18.4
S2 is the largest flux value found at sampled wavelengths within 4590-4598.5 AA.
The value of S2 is 17.85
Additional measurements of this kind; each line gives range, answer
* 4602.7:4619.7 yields 20.48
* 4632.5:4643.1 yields 20.51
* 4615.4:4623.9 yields 18.82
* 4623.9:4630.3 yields 18.65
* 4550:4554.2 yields 18.54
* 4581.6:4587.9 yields 18.49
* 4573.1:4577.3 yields 18.27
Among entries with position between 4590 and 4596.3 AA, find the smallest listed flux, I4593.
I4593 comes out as 17.07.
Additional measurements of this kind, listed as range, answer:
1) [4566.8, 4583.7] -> 16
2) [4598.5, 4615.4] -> 17.27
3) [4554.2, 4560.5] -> 16.63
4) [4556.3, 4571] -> 17.52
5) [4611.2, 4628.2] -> 17.15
